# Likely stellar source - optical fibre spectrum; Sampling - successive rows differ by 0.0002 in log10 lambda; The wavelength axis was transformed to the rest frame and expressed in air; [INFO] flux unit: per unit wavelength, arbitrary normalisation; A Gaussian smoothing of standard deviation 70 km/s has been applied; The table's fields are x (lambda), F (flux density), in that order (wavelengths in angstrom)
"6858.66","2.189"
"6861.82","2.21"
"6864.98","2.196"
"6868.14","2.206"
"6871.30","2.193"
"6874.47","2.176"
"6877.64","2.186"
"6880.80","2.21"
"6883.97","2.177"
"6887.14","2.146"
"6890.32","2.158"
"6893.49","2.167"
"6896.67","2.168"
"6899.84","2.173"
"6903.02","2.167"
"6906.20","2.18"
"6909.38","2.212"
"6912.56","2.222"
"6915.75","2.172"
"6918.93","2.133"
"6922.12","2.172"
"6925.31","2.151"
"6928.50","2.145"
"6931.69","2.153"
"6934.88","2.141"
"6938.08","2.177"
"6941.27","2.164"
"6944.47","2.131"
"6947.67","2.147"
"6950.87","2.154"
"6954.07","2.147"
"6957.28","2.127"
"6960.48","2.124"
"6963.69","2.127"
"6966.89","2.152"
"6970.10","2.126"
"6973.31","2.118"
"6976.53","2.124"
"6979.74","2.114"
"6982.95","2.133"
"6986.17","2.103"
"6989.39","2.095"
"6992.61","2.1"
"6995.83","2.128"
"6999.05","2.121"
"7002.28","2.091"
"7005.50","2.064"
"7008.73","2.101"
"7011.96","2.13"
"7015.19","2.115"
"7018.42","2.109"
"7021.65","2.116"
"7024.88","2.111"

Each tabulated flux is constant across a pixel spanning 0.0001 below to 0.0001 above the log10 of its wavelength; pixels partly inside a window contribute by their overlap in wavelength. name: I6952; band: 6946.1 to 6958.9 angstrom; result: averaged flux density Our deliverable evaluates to 2.14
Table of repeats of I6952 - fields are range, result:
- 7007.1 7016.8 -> 2.11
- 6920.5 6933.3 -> 2.16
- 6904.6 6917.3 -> 2.2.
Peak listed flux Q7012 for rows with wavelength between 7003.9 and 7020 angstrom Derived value 2.13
